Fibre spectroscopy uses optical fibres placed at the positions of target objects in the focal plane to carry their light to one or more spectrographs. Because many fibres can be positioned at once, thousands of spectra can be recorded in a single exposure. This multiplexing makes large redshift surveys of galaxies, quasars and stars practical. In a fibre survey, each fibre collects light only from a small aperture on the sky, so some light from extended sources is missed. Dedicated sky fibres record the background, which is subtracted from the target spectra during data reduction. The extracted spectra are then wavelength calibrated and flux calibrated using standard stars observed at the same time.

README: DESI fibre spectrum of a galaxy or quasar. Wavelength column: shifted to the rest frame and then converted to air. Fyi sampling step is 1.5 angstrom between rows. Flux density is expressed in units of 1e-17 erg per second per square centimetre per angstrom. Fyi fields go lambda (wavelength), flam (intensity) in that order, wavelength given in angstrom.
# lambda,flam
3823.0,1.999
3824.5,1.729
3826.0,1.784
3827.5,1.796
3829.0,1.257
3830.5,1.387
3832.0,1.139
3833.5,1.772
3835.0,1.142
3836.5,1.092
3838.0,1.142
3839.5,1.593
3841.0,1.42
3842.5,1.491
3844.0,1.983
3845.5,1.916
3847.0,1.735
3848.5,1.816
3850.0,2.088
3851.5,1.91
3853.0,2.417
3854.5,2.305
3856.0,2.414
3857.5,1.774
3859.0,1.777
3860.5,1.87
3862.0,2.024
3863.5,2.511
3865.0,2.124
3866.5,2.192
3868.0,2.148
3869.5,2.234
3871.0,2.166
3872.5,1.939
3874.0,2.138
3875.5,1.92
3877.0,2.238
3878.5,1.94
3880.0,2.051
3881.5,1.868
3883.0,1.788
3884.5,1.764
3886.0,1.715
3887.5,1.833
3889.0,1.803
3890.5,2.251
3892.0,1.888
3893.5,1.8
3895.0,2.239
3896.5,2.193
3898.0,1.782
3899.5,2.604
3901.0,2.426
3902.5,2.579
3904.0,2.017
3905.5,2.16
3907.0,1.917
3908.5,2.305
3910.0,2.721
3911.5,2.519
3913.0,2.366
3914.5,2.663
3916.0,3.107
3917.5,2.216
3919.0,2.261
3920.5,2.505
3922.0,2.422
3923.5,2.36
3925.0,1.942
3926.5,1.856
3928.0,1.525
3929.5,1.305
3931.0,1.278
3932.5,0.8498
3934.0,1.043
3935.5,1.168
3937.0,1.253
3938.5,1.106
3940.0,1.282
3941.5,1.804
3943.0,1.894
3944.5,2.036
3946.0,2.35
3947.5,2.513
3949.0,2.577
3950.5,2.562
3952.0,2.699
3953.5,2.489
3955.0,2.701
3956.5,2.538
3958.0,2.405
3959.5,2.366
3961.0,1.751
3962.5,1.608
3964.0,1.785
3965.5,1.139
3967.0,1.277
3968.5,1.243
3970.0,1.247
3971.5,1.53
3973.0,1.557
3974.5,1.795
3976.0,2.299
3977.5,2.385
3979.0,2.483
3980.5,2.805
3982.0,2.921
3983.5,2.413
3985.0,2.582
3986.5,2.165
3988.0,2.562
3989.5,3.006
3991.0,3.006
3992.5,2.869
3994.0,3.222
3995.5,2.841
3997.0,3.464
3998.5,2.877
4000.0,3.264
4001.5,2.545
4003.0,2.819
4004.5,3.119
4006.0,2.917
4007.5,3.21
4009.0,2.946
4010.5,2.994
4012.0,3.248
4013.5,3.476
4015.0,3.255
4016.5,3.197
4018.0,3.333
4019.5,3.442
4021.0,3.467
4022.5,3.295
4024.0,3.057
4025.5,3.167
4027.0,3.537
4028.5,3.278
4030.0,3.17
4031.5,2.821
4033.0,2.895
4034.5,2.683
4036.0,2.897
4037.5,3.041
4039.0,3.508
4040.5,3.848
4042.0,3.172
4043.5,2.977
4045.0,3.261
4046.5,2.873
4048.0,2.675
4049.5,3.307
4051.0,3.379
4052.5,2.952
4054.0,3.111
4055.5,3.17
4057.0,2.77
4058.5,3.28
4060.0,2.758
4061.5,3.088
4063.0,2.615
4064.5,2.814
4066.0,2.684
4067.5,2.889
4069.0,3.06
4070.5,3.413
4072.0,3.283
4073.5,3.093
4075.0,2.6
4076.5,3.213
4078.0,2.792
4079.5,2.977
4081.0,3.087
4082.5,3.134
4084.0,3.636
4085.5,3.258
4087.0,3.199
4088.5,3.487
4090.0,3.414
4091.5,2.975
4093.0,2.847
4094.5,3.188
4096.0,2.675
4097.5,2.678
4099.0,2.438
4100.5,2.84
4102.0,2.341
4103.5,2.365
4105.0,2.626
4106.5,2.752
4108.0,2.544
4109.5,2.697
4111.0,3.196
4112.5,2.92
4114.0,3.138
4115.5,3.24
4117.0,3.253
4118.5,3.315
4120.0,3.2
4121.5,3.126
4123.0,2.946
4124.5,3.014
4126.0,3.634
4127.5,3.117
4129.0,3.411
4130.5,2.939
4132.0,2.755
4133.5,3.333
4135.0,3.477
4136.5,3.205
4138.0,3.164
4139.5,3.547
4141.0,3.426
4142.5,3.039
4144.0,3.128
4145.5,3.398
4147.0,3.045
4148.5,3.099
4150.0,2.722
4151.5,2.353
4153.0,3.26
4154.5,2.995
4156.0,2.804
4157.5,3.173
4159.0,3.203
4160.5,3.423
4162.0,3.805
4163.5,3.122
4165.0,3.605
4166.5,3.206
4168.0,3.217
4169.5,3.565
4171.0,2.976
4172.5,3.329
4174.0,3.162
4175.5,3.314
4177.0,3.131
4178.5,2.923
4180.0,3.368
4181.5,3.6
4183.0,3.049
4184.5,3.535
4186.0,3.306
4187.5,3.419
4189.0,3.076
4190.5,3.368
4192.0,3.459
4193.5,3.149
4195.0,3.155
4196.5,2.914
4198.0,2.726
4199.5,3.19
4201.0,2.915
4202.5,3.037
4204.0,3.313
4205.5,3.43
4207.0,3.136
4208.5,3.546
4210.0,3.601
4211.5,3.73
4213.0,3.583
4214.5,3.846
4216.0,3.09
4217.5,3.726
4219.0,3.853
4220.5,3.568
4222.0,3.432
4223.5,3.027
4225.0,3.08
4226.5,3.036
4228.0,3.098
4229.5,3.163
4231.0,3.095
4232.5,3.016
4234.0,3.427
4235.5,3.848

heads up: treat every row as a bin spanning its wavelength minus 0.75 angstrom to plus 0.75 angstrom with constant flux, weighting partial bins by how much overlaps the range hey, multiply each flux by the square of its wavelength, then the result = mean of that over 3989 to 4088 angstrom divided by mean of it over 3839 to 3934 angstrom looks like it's 1.64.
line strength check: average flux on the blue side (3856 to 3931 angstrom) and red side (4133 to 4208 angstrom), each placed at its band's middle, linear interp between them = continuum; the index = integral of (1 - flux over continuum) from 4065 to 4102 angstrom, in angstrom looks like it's -2.1 angstrom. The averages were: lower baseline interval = 2.11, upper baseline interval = 3.21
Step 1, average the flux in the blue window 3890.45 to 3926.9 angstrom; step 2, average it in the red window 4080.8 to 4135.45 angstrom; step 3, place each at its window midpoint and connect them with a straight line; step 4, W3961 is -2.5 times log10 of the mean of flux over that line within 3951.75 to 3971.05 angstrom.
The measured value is 0.28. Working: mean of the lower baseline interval 2.29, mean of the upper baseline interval 3.03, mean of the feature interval 1.92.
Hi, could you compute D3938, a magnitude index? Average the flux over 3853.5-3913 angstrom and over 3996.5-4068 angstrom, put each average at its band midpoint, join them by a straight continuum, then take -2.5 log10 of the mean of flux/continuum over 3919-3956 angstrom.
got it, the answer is 0.28 mag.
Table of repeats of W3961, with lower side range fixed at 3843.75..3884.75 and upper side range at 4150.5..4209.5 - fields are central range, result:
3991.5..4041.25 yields -0.20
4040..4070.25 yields -0.11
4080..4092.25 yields -0.14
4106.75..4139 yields -0.04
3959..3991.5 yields 0.18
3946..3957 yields -0.09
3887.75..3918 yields -0.04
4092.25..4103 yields 0.08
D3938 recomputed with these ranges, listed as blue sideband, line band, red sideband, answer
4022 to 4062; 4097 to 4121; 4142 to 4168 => 0.10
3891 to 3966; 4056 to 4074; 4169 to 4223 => -0.11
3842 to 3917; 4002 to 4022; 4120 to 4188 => -0.20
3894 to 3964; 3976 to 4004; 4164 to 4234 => -0.18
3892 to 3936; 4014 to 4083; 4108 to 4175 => -0.14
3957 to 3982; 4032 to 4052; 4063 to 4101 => -0.19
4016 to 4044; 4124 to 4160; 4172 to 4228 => 0.04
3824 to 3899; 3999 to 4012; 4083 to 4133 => -0.18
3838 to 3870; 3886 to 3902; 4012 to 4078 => 0.07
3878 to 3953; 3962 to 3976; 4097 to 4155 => 0.45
